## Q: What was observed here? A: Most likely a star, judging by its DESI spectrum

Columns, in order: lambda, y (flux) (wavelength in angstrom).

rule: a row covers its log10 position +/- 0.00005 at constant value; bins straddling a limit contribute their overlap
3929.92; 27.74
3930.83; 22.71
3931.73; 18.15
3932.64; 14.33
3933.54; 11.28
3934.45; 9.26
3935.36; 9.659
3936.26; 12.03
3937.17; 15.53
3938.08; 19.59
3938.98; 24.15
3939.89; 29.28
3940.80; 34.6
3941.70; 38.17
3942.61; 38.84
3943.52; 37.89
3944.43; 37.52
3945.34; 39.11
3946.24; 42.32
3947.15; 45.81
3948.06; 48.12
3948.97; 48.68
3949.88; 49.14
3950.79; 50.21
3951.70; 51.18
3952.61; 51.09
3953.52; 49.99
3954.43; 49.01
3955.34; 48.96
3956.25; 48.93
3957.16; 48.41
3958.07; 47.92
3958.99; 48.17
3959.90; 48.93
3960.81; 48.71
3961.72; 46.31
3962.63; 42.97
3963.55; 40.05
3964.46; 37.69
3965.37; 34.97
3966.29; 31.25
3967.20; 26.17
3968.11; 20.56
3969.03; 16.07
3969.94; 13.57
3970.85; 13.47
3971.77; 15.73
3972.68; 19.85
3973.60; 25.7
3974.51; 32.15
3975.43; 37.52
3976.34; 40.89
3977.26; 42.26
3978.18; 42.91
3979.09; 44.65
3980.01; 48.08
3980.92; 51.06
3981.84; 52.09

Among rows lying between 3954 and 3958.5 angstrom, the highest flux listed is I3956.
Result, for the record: 49.01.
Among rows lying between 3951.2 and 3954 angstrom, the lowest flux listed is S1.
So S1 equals 49.99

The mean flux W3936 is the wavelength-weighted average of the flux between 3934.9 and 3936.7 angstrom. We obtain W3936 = 10.8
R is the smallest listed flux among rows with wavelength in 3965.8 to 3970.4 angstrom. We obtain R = 13.57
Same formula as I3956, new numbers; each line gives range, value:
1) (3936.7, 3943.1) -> 38.84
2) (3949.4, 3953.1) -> 51.18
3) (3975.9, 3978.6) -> 42.91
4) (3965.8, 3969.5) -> 31.25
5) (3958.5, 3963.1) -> 48.93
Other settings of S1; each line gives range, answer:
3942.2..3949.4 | 37.52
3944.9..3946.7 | 39.11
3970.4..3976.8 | 13.47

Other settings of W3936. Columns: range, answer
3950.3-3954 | 50.6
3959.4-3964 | 45.4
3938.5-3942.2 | 31.6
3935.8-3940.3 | 20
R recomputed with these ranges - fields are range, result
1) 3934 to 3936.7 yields 9.26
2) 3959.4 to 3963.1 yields 42.97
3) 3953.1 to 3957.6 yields 48.41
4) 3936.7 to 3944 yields 15.53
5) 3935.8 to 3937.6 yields 12.03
